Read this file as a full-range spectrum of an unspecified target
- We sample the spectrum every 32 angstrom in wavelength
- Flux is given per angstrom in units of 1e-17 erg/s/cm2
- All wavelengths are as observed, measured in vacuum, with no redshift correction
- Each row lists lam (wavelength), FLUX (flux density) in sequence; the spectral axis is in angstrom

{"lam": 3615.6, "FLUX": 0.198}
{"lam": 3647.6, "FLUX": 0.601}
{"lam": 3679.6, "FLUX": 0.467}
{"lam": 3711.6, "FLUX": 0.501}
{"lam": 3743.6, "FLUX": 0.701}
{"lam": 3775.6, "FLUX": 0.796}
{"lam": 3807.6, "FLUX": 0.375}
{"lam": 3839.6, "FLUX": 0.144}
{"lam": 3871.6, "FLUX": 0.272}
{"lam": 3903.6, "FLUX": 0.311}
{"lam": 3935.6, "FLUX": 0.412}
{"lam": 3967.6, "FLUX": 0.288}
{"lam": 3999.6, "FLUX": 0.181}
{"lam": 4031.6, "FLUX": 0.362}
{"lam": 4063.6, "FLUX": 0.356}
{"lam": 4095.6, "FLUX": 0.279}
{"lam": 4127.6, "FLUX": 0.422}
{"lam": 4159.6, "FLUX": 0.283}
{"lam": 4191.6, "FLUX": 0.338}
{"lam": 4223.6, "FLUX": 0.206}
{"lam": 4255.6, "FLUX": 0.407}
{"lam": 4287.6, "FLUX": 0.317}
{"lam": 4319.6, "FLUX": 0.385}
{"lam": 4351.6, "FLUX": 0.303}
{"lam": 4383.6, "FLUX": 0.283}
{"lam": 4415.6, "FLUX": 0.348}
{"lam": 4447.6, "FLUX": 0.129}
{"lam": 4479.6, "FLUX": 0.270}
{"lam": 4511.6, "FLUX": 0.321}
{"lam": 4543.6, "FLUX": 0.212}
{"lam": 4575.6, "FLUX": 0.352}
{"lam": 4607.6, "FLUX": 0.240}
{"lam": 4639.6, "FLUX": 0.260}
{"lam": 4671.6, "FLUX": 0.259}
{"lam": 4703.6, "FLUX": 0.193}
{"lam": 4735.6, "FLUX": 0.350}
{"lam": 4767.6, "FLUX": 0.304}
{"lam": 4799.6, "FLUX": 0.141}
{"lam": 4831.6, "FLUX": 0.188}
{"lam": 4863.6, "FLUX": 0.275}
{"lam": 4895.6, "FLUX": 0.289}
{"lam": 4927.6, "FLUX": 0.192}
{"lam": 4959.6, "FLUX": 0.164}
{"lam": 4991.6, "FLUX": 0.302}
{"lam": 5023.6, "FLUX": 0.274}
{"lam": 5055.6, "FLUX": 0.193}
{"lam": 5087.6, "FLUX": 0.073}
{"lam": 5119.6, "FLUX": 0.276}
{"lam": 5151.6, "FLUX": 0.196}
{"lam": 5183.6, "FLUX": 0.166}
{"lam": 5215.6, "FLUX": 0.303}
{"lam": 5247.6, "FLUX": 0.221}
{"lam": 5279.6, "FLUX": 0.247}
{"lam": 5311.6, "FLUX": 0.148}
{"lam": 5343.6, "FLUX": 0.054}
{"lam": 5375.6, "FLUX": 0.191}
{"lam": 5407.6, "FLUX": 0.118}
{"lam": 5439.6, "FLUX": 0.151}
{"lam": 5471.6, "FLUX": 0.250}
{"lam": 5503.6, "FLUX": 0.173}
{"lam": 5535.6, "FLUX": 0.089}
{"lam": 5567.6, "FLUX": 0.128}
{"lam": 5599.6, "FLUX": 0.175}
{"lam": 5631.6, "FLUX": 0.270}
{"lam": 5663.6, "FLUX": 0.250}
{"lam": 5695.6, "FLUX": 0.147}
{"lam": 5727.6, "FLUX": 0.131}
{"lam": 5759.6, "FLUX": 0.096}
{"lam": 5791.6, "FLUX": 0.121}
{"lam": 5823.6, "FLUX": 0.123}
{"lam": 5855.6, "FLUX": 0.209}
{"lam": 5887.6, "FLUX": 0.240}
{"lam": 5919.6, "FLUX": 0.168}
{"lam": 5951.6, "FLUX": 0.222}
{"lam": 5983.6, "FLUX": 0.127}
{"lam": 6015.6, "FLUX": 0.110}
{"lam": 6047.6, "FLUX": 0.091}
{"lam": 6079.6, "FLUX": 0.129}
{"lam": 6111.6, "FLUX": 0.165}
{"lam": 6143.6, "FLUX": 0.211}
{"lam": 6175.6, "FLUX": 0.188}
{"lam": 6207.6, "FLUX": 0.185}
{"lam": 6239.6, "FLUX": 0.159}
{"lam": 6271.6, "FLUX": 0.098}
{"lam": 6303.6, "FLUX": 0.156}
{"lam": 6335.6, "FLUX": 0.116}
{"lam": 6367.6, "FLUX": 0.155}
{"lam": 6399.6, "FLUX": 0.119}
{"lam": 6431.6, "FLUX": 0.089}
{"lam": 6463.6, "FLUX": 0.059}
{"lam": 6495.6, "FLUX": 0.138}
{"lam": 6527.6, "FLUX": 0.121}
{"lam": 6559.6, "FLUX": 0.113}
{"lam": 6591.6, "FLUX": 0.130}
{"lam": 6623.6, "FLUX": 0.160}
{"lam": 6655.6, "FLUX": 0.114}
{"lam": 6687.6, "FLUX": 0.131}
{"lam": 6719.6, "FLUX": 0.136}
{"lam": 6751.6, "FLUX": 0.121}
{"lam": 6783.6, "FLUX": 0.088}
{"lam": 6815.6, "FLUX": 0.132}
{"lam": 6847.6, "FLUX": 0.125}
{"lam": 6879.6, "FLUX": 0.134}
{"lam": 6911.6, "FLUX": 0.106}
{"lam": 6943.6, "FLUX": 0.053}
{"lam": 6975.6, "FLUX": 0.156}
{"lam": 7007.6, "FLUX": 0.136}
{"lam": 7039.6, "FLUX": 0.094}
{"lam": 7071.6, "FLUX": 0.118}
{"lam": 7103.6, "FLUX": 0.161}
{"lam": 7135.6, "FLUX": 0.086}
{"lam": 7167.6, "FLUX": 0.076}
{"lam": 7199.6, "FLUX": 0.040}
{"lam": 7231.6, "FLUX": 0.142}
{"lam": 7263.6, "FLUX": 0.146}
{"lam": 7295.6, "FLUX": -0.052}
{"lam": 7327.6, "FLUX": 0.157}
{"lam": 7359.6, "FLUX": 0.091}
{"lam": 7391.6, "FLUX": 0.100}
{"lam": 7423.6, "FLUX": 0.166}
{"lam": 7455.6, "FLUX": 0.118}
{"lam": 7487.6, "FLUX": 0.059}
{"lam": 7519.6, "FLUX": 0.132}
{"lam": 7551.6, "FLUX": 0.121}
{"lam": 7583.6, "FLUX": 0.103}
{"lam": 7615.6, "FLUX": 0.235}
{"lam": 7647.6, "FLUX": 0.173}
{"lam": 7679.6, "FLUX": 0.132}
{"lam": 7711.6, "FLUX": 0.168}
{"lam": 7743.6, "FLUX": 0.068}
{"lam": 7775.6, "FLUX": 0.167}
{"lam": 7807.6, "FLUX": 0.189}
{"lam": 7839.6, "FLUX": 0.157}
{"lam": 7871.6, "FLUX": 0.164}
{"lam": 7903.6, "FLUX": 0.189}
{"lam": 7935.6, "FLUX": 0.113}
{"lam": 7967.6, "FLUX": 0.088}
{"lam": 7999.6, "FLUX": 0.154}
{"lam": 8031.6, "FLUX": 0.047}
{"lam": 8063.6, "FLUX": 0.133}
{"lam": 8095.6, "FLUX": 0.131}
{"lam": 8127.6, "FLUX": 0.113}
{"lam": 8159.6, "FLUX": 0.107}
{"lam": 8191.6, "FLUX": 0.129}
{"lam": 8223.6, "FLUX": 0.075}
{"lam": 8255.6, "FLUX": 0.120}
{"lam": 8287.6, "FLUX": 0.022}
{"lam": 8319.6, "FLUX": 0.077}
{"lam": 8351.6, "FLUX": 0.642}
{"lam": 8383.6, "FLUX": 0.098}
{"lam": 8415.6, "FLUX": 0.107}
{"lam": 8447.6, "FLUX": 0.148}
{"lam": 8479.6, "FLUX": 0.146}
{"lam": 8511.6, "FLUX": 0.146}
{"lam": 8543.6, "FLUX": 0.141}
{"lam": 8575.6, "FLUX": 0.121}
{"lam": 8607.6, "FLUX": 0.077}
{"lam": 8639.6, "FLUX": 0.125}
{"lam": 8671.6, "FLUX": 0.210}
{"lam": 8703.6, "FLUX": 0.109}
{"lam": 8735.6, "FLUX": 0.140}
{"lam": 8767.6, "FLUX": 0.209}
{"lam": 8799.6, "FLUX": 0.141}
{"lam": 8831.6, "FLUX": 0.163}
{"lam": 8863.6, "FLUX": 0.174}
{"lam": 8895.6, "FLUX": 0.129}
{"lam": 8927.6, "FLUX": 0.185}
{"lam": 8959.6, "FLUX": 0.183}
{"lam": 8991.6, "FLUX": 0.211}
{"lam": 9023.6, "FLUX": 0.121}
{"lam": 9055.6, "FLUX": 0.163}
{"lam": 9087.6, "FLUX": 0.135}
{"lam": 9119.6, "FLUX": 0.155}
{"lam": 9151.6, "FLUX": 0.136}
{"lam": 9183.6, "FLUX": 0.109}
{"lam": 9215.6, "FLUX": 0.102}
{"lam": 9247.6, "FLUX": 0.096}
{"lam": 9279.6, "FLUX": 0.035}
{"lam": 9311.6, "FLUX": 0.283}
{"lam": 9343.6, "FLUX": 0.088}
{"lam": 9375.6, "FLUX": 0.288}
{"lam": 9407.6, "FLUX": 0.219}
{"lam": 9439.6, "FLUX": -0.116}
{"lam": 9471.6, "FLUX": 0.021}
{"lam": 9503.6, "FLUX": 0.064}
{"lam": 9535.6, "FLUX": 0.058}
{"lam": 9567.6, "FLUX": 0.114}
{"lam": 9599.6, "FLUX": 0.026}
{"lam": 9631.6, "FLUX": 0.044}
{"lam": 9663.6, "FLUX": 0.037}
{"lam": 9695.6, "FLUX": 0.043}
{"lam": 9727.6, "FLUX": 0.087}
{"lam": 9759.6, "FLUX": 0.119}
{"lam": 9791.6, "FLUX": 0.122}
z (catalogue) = 1.239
